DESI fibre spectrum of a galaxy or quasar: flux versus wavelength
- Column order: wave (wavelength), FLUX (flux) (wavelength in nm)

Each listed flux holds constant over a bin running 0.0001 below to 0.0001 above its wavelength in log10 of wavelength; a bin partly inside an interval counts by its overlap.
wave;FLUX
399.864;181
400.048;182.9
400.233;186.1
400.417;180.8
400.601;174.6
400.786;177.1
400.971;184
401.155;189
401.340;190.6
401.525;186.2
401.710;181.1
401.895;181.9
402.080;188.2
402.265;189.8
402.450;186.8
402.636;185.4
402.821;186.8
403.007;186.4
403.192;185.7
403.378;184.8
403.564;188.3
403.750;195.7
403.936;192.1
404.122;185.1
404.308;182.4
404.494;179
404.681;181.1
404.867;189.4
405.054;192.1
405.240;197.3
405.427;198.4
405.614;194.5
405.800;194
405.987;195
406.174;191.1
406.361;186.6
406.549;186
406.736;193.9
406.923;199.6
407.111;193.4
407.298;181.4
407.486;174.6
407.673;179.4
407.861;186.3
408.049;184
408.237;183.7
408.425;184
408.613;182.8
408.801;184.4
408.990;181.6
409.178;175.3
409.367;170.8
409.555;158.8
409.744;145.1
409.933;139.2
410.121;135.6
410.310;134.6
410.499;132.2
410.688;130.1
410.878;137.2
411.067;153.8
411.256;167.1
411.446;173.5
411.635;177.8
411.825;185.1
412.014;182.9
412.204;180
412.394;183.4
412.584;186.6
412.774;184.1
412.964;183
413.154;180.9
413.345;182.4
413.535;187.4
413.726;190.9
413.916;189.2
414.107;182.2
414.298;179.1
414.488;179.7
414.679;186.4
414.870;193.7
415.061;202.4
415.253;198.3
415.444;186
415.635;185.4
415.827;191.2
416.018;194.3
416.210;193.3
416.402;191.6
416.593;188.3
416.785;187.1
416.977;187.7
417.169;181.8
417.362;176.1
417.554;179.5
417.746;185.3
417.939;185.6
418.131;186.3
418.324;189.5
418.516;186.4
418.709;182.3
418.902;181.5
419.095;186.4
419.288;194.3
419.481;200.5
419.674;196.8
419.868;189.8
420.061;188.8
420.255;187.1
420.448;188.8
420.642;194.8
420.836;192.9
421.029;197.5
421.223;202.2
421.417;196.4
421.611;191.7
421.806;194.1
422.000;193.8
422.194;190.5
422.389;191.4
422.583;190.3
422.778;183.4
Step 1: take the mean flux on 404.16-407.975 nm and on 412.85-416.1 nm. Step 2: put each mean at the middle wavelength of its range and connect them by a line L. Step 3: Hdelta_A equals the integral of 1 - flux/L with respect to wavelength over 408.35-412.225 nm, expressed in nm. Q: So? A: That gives 0.539 nm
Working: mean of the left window 189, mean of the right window 188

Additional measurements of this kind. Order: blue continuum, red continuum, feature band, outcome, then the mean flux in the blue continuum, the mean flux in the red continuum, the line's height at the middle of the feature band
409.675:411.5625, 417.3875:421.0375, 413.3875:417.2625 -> -0.45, 145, 189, 169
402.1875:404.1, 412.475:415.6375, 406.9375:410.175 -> 0.23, 188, 187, 188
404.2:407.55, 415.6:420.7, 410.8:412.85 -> 0.16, 190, 188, 189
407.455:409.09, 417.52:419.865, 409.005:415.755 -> 0.44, 183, 188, 185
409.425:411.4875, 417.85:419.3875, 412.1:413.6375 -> -0.25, 146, 187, 158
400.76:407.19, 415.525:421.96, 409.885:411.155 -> 0.35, 189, 190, 189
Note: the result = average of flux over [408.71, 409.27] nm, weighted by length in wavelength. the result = 180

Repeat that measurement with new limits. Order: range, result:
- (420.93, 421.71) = 197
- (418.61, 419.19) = 183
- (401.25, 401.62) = 188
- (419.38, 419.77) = 199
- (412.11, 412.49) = 182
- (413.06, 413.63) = 183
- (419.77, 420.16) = 189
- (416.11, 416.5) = 193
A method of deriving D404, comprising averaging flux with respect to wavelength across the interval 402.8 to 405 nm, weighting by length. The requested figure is 186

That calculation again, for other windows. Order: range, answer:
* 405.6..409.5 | 185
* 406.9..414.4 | 173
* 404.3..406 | 191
